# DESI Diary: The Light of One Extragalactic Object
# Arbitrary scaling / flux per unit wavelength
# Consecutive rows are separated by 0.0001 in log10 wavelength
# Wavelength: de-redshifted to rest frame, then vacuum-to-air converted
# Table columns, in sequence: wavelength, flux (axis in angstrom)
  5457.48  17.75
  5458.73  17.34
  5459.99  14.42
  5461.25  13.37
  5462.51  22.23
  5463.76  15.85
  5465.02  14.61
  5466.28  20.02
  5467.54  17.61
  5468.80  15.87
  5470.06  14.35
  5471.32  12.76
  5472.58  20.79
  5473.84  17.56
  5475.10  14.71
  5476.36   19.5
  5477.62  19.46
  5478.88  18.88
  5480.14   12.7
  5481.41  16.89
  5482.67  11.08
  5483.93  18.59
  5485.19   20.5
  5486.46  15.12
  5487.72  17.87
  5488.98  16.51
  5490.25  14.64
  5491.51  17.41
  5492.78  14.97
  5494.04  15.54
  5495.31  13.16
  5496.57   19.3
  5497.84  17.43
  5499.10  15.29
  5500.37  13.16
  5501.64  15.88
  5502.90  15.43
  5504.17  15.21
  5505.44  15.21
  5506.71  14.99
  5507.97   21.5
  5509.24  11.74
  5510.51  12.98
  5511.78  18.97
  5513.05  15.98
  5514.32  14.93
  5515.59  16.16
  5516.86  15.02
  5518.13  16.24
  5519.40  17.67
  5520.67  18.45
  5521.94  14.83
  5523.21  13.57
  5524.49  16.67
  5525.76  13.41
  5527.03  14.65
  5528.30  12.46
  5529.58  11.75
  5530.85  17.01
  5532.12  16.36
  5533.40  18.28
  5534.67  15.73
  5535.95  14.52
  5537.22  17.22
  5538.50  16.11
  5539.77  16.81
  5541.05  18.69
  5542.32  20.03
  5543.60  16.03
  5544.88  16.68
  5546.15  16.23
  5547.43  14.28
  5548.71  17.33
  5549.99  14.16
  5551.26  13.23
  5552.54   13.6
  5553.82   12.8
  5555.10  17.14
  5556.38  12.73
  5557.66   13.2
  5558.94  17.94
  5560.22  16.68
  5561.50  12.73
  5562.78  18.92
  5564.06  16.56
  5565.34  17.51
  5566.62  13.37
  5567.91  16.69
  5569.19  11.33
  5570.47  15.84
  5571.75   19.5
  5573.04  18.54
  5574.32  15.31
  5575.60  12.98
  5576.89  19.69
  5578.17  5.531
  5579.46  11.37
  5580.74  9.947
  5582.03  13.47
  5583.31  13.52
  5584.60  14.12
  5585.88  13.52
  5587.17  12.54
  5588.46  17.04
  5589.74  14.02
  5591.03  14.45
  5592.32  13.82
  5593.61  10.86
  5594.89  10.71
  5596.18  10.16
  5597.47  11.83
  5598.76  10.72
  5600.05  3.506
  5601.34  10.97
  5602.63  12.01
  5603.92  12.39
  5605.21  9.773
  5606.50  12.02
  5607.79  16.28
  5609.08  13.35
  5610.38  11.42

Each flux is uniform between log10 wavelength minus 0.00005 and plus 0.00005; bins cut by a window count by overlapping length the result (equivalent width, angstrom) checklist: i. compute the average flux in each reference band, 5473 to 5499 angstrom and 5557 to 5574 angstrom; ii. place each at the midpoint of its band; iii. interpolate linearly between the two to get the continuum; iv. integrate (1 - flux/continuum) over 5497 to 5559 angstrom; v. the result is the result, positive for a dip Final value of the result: 2.63 angstrom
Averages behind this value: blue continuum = 16.6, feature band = 15.6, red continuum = 16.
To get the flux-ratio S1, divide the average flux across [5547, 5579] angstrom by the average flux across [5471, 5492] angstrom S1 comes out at 0.9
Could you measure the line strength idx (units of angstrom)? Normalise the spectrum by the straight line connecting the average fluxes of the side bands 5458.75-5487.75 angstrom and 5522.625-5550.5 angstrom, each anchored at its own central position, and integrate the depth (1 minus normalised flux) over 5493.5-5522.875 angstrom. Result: 0.7 angstrom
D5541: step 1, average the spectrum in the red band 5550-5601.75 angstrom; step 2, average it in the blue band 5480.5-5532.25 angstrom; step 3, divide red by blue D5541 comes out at 0.87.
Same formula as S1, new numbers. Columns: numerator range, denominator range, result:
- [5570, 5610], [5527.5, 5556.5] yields 0.82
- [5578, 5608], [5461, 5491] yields 0.71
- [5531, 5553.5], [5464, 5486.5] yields 0.97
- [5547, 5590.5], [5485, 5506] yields 0.92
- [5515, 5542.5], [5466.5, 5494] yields 0.96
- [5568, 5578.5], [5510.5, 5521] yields 0.93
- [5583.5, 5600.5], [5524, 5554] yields 0.78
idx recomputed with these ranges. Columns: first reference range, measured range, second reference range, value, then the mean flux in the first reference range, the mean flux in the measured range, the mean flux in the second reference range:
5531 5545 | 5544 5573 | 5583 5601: -0.7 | 17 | 15.5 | 12.2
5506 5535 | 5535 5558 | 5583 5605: -2.0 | 15.6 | 15.6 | 12.1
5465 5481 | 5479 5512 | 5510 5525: 1.2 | 16.9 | 15.9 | 16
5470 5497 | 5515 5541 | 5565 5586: -0.5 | 16.5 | 15.7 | 14.2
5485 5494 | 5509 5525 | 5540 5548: 1.0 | 16.5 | 15.7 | 17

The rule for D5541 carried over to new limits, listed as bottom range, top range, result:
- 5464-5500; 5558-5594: 0.88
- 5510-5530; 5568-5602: 0.85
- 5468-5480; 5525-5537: 0.89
